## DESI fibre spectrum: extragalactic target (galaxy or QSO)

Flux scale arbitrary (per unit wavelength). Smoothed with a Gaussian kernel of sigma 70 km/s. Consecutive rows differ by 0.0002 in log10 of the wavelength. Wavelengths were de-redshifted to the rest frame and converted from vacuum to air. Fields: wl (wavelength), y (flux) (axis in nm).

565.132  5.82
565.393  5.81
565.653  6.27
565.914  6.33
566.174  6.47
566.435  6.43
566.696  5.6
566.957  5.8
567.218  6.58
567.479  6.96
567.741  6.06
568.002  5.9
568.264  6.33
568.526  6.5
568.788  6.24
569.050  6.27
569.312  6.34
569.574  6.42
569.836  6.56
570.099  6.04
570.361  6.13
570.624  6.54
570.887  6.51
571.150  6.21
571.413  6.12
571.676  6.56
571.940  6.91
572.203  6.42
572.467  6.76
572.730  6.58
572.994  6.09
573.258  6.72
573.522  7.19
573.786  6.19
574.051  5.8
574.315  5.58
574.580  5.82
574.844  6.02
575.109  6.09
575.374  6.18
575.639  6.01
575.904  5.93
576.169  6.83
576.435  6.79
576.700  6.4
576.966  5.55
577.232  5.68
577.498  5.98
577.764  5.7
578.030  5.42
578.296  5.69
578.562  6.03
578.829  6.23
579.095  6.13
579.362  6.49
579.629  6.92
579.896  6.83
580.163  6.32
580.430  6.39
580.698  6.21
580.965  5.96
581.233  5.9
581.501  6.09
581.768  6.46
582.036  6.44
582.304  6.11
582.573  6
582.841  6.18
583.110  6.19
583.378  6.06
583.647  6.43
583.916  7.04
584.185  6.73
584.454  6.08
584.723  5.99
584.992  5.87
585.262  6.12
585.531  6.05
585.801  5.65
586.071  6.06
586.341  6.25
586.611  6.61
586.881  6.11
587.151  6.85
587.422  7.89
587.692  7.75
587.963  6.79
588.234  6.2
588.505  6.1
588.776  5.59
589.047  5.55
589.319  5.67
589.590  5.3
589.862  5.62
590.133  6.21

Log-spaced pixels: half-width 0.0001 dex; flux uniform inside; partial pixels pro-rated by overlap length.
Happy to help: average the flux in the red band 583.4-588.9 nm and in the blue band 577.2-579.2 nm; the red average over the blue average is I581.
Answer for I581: 1.09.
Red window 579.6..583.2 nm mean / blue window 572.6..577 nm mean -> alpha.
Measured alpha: 1.0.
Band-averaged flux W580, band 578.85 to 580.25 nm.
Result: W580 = 6.52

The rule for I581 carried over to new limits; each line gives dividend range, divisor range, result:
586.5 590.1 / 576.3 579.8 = 1.04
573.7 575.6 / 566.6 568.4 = 0.96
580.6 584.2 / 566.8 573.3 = 0.98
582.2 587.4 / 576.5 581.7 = 1.02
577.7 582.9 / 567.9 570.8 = 0.98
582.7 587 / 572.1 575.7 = 0.99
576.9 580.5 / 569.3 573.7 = 0.94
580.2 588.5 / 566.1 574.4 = 1.00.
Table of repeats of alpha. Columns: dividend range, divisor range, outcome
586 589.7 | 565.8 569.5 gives 1.01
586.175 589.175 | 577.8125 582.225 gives 1.05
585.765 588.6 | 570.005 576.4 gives 1.05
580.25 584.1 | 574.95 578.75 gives 1.04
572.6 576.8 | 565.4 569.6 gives 1.00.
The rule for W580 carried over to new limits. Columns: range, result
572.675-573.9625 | 6.52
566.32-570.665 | 6.27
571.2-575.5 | 6.31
